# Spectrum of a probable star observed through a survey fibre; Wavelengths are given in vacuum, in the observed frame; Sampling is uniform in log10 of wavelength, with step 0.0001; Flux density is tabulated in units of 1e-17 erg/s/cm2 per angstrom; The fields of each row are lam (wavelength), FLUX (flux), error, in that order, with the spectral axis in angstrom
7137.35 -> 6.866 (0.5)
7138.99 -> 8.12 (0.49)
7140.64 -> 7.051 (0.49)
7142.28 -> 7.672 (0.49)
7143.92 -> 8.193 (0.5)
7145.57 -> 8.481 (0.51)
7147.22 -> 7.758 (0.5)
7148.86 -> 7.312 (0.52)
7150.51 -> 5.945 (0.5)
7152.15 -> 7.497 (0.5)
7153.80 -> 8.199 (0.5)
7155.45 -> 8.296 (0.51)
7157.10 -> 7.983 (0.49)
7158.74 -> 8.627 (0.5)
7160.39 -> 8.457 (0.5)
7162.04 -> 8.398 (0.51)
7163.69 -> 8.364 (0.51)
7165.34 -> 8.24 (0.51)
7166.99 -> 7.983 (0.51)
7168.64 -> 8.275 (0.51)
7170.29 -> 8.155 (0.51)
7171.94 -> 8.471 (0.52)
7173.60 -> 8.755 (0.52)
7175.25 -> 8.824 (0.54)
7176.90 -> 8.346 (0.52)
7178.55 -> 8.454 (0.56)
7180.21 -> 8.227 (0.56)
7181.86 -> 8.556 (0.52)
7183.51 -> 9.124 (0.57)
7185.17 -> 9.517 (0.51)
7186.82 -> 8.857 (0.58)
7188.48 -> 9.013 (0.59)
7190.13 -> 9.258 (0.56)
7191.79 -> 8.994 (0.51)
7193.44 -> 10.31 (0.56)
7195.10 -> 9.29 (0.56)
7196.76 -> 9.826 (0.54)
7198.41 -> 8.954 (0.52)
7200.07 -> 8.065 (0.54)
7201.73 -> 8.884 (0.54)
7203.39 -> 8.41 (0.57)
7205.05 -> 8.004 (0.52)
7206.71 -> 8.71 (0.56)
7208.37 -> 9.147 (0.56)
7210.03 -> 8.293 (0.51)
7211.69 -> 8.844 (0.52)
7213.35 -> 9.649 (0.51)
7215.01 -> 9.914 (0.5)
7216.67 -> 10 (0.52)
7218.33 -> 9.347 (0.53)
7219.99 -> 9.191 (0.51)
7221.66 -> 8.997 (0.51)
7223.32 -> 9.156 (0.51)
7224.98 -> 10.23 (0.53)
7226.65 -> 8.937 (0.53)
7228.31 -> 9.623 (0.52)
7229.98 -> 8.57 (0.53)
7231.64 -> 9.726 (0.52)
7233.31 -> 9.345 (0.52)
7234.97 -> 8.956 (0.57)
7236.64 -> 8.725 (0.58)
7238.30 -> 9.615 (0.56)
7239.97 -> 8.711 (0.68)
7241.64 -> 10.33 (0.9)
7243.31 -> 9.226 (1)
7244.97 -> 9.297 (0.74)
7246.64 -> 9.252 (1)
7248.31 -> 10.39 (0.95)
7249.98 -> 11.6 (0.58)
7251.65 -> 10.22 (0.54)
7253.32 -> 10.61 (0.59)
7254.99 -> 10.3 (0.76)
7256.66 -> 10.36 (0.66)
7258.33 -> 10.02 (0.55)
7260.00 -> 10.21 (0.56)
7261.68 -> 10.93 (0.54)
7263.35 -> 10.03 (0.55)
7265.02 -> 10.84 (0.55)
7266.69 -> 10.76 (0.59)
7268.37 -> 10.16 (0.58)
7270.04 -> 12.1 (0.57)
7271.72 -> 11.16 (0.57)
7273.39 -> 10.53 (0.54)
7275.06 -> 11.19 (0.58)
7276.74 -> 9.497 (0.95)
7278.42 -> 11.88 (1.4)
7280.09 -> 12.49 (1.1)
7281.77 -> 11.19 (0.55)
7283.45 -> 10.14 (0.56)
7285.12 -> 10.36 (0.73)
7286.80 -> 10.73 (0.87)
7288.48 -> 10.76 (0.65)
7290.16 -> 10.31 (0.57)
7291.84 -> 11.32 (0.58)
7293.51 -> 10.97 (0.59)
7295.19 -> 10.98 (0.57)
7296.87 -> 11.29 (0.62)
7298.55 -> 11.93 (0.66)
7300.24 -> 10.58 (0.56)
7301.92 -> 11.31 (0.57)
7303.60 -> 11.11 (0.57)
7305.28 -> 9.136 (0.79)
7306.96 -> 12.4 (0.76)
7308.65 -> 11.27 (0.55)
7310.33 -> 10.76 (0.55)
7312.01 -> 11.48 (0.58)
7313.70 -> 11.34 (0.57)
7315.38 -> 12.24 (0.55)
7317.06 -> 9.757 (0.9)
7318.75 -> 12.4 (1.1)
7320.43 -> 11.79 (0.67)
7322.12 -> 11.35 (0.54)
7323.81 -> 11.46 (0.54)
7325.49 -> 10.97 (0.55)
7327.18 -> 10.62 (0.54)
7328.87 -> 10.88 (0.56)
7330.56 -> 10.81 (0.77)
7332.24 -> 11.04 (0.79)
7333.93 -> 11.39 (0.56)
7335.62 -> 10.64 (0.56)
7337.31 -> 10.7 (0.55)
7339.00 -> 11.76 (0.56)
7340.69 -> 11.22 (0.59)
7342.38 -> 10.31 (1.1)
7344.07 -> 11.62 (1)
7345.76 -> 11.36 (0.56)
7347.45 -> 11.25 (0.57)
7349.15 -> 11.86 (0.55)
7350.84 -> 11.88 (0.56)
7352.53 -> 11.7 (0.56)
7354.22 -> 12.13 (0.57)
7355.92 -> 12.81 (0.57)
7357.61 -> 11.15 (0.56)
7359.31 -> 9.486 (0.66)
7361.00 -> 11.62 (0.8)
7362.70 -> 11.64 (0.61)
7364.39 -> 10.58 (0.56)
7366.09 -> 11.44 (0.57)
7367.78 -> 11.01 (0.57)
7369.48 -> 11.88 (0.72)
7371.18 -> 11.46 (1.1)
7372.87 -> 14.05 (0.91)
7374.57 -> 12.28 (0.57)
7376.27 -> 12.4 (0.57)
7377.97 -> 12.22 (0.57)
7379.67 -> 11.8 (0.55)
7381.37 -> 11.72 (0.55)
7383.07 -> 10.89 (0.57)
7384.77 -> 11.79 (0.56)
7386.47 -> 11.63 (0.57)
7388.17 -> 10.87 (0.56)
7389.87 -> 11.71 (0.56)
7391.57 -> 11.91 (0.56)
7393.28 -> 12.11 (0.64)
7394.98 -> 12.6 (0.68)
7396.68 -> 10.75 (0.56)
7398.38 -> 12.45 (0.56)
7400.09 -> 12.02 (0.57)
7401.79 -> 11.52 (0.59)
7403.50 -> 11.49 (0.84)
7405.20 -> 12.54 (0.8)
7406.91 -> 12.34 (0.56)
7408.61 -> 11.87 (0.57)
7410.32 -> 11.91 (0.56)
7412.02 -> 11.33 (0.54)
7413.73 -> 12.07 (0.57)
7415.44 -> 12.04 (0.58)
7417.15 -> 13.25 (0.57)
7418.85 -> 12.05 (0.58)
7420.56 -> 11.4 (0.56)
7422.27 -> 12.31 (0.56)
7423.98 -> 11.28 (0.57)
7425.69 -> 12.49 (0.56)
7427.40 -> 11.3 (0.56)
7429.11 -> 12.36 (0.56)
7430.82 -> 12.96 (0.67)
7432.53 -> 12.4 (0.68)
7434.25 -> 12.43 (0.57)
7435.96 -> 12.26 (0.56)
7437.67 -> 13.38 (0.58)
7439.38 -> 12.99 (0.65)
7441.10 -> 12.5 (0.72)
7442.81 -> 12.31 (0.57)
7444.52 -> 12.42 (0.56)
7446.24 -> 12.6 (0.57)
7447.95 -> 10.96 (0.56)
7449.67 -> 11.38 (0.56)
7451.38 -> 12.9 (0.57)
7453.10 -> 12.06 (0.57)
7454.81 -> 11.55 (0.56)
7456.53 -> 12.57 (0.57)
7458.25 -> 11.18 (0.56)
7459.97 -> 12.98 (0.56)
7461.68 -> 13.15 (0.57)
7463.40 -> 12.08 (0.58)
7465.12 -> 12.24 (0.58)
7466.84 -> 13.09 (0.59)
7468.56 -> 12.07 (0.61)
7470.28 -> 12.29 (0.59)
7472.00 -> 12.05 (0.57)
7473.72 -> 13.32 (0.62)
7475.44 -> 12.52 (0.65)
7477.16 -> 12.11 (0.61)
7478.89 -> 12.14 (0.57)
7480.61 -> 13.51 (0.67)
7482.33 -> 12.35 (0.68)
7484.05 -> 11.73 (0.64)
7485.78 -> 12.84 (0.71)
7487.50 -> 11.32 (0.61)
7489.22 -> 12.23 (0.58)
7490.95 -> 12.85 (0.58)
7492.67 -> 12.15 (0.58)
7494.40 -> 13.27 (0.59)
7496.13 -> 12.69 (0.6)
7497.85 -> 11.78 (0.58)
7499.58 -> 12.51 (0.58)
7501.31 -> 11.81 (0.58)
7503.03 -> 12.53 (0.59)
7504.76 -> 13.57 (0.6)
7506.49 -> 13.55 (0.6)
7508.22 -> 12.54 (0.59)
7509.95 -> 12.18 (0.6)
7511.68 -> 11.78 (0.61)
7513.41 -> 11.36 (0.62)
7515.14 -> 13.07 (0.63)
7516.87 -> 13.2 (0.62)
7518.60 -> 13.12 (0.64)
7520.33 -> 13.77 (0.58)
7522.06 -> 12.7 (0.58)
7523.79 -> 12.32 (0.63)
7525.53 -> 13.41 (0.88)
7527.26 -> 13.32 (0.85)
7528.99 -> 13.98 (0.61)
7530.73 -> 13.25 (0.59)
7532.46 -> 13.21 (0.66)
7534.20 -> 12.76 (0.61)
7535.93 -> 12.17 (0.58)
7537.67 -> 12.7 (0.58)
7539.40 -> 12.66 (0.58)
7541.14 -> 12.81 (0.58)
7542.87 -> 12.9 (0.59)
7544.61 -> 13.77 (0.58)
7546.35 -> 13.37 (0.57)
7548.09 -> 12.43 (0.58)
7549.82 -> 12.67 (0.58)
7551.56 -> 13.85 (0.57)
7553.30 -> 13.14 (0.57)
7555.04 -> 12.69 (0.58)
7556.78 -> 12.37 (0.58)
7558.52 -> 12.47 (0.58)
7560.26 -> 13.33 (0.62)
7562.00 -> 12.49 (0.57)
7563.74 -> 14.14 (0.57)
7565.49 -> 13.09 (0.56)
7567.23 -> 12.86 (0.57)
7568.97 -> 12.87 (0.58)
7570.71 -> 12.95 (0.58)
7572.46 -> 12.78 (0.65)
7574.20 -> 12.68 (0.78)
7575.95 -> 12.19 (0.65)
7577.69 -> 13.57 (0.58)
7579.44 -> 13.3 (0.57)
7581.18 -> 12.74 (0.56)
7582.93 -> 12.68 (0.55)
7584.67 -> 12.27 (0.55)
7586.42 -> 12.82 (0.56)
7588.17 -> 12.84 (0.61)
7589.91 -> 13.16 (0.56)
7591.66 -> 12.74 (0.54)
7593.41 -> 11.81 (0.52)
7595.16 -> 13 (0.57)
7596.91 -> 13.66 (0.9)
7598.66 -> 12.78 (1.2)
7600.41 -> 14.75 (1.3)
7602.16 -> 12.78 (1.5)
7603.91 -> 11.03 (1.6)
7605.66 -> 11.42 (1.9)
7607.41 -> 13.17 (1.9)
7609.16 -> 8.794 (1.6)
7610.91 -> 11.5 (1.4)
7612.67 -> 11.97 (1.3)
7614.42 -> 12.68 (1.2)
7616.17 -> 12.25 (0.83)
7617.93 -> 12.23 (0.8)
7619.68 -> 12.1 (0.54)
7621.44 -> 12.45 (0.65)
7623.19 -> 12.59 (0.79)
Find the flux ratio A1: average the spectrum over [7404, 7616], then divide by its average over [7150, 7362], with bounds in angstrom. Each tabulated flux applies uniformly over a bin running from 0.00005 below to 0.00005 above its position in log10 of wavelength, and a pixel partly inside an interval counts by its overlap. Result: 1.2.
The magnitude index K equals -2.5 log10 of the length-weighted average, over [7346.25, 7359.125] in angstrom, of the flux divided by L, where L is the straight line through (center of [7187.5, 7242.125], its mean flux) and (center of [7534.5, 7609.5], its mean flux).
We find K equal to -0.109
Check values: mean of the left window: 9.17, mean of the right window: 12.8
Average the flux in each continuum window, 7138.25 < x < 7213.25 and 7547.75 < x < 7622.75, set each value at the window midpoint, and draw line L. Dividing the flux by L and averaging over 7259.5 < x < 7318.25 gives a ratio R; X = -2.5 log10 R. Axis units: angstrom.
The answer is -0.142 mag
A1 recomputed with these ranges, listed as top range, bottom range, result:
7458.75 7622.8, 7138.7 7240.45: 1.46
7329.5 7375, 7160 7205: 1.31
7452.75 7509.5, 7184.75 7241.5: 1.36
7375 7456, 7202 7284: 1.22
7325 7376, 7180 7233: 1.25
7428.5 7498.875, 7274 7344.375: 1.12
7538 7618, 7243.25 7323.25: 1.17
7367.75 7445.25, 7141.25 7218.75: 1.41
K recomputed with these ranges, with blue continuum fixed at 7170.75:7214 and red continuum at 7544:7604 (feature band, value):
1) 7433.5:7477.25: -0.06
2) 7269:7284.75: -0.14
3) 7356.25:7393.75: -0.08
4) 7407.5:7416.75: -0.07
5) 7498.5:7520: -0.03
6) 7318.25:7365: -0.08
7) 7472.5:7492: -0.04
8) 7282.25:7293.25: -0.08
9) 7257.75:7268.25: -0.09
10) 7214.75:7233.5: -0.02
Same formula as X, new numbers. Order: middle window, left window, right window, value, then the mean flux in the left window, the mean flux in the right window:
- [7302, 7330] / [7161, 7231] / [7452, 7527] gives -0.08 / 8.91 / 12.5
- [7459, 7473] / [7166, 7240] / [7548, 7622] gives -0.09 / 8.99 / 12.6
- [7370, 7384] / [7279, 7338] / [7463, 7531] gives -0.04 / 11.1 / 12.6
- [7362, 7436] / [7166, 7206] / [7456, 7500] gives -0.05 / 8.77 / 12.4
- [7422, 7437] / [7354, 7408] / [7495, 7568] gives -0.01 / 11.8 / 12.9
